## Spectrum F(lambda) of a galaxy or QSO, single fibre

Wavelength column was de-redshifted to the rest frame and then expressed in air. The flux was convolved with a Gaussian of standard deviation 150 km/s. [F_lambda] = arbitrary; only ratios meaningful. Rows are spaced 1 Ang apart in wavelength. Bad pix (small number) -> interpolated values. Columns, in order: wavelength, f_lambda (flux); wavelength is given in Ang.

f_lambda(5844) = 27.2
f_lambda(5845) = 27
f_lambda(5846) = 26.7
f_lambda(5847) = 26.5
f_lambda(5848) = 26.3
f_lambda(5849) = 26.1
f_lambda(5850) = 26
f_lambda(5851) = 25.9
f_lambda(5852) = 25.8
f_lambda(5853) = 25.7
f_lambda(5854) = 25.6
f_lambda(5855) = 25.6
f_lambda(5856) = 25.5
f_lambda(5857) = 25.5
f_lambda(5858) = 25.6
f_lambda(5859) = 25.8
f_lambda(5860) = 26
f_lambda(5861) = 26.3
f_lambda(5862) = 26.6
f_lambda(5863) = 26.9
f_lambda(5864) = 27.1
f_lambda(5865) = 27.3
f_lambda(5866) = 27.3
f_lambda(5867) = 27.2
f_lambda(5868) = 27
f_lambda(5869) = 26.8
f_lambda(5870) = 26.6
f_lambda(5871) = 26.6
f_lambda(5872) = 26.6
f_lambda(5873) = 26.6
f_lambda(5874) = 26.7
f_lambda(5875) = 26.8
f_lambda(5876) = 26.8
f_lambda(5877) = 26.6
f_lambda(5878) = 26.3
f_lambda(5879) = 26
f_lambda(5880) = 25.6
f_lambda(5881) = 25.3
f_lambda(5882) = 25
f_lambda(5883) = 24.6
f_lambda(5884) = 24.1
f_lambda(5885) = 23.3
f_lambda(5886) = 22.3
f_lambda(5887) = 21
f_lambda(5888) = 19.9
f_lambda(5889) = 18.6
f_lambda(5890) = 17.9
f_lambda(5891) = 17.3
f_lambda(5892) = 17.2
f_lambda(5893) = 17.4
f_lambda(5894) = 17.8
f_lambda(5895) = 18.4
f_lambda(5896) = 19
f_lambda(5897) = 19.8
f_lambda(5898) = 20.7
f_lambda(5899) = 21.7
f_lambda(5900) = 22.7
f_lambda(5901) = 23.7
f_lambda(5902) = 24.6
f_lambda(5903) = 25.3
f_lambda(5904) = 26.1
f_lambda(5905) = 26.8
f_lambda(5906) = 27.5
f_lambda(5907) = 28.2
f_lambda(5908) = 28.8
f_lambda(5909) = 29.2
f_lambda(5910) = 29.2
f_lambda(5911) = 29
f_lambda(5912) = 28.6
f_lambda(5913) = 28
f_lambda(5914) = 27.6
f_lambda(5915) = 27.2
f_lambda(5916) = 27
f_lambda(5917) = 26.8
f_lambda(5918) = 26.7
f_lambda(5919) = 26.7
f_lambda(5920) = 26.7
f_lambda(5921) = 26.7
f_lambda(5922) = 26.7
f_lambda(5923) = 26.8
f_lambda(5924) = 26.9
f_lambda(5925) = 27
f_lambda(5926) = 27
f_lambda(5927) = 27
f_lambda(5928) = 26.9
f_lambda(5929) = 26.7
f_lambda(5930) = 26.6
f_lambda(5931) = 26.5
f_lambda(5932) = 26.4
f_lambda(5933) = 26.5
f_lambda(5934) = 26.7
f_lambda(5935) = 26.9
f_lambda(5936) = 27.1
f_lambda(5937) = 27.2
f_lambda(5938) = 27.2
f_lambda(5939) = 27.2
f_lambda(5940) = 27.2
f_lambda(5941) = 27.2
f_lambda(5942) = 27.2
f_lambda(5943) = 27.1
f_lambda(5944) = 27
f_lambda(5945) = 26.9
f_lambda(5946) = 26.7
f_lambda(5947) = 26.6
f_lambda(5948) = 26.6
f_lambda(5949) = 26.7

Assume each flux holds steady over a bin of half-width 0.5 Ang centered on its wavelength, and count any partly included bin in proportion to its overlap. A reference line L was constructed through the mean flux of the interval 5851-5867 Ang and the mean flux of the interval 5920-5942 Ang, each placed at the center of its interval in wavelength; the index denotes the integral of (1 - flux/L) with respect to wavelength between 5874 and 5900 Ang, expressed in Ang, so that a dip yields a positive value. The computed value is 4.3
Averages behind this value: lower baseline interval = 26.2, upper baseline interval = 26.9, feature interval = 22.1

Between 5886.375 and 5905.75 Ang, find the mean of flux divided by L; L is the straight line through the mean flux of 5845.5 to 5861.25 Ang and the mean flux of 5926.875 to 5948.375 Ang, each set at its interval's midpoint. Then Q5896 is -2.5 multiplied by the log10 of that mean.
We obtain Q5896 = 0.25 mag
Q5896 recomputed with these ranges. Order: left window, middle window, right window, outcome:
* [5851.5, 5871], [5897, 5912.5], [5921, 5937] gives 0.03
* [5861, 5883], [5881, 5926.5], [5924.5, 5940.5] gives 0.10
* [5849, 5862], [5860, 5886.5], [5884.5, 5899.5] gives -0.15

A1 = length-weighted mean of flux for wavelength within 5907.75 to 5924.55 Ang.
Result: 27.5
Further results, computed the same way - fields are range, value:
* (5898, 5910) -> 25.8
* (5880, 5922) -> 24.1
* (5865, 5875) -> 26.8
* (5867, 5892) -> 24.3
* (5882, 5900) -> 20.3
